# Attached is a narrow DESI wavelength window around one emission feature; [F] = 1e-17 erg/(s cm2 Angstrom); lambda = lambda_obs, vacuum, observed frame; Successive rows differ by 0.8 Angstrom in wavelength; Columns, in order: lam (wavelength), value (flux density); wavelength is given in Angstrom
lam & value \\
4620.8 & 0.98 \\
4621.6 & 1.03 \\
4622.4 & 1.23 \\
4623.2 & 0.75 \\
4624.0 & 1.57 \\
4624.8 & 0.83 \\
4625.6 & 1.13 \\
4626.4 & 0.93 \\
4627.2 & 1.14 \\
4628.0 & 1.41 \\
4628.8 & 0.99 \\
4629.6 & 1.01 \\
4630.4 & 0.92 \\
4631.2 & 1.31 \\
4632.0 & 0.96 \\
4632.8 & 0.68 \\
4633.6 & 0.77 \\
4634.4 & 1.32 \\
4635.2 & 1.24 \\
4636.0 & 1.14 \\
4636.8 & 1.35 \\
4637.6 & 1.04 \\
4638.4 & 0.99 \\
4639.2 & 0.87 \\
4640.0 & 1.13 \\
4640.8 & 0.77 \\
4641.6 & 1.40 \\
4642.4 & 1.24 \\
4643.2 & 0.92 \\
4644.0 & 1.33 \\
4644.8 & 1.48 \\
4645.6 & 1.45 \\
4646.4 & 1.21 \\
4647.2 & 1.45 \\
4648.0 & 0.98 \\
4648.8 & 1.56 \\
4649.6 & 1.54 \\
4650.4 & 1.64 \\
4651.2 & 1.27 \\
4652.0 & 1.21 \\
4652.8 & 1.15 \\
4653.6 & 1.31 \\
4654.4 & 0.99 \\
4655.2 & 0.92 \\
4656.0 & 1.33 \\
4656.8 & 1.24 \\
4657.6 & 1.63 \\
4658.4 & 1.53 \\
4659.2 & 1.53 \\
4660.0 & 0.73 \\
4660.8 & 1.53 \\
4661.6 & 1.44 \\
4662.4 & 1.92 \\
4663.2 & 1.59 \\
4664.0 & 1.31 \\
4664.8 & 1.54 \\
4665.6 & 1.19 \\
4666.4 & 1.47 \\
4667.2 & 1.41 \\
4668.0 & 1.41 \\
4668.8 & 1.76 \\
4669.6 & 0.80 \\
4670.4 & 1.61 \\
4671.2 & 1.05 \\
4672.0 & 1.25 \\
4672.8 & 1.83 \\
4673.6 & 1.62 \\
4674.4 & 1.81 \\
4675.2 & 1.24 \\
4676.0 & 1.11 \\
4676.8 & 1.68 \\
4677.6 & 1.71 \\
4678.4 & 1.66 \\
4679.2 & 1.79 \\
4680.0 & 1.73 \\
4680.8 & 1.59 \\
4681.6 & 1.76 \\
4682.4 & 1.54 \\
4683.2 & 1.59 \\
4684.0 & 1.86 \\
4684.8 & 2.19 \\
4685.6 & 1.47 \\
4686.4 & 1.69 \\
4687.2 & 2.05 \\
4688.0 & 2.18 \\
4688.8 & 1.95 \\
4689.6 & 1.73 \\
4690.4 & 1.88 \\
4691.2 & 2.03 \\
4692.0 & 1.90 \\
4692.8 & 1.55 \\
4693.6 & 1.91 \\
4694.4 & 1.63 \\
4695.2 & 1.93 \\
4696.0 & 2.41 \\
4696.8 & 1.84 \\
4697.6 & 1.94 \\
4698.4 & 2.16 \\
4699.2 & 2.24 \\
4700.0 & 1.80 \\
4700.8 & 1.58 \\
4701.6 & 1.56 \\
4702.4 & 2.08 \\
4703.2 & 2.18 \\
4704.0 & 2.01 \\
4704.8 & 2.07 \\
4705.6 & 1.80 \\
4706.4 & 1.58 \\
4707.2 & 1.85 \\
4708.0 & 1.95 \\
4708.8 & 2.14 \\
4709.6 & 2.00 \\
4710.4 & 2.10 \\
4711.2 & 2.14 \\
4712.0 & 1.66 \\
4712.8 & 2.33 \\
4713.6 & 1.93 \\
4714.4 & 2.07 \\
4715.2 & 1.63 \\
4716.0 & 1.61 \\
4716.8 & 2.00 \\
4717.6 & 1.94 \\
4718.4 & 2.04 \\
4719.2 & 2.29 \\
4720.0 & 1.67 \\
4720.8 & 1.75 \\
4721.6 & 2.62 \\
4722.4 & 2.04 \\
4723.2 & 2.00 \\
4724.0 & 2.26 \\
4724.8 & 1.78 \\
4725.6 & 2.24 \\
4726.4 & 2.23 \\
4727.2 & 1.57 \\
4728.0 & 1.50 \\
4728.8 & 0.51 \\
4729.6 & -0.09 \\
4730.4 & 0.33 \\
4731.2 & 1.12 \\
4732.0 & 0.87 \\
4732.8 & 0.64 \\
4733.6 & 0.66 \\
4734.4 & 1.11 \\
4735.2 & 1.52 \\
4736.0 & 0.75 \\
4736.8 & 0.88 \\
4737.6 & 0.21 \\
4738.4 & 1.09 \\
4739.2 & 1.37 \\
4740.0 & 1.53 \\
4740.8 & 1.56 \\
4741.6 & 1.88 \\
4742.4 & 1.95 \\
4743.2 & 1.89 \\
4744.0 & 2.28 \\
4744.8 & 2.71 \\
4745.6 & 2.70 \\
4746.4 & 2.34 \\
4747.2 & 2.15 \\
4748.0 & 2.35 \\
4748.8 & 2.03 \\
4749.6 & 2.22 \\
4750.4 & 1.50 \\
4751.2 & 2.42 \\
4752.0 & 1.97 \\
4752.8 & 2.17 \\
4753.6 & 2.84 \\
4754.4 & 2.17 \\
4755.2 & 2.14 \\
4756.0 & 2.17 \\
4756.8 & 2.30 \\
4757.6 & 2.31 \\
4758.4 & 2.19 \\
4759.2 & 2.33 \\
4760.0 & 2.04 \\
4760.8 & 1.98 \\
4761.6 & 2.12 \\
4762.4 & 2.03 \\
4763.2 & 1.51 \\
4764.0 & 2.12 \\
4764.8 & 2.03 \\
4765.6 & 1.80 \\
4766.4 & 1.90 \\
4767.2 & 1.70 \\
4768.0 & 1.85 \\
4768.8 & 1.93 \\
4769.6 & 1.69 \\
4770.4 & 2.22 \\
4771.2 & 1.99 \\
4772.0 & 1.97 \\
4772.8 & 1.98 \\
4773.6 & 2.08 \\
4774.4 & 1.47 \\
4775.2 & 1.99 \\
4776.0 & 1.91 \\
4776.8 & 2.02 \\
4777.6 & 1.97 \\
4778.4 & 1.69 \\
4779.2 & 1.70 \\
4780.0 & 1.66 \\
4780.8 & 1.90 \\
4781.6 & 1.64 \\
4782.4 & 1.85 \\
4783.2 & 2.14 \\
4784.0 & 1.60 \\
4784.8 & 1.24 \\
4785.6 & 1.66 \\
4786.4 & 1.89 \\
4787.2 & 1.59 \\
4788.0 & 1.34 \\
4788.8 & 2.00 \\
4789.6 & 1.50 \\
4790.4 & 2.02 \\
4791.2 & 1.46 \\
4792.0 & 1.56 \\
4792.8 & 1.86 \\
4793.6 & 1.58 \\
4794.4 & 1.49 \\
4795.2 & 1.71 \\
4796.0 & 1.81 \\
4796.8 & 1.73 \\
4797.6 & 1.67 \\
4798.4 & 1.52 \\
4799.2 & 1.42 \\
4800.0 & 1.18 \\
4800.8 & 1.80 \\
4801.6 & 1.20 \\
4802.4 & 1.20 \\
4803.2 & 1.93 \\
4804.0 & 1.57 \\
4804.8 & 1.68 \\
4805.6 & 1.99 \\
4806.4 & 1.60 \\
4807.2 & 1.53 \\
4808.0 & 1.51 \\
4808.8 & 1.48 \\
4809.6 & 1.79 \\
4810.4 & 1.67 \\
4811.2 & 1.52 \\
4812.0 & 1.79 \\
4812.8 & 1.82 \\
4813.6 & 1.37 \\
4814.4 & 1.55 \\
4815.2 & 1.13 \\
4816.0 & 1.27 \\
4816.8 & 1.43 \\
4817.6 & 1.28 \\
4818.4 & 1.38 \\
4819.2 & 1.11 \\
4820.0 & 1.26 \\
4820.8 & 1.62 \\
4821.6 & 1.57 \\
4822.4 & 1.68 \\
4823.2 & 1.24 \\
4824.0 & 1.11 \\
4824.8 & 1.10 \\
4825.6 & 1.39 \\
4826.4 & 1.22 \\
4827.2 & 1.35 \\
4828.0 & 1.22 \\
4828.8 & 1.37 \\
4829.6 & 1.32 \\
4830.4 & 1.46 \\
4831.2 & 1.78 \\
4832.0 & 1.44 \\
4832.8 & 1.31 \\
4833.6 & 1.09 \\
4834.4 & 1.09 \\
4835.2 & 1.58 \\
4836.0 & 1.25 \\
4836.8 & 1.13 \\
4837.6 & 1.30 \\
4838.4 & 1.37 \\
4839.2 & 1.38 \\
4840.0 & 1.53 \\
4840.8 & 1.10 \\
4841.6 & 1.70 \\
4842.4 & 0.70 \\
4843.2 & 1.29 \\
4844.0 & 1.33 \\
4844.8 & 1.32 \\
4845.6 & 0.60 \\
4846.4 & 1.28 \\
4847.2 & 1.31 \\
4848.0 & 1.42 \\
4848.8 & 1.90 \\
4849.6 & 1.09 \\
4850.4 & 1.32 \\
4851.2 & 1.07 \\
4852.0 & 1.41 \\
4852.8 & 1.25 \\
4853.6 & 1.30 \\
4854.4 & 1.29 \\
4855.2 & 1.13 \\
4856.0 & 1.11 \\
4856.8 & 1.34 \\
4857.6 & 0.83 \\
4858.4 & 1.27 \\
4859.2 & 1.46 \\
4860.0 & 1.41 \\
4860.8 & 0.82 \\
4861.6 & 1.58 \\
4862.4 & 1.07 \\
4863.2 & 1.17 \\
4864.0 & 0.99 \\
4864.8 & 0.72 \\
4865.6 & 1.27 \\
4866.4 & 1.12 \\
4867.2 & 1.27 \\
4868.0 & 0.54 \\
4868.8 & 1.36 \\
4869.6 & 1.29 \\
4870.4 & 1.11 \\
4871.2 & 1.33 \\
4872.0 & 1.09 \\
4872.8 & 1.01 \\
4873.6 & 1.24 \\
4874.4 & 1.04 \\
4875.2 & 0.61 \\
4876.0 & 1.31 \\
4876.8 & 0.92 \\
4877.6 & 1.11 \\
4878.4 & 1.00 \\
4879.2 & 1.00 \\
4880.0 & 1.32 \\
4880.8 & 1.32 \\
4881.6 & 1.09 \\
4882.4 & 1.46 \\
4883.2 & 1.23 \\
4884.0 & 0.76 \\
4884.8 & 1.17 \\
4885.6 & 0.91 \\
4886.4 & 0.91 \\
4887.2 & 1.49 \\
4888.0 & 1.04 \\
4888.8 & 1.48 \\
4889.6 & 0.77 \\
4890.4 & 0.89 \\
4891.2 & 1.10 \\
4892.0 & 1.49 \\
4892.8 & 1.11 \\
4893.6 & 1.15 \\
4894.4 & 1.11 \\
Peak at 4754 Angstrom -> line C IV 1549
